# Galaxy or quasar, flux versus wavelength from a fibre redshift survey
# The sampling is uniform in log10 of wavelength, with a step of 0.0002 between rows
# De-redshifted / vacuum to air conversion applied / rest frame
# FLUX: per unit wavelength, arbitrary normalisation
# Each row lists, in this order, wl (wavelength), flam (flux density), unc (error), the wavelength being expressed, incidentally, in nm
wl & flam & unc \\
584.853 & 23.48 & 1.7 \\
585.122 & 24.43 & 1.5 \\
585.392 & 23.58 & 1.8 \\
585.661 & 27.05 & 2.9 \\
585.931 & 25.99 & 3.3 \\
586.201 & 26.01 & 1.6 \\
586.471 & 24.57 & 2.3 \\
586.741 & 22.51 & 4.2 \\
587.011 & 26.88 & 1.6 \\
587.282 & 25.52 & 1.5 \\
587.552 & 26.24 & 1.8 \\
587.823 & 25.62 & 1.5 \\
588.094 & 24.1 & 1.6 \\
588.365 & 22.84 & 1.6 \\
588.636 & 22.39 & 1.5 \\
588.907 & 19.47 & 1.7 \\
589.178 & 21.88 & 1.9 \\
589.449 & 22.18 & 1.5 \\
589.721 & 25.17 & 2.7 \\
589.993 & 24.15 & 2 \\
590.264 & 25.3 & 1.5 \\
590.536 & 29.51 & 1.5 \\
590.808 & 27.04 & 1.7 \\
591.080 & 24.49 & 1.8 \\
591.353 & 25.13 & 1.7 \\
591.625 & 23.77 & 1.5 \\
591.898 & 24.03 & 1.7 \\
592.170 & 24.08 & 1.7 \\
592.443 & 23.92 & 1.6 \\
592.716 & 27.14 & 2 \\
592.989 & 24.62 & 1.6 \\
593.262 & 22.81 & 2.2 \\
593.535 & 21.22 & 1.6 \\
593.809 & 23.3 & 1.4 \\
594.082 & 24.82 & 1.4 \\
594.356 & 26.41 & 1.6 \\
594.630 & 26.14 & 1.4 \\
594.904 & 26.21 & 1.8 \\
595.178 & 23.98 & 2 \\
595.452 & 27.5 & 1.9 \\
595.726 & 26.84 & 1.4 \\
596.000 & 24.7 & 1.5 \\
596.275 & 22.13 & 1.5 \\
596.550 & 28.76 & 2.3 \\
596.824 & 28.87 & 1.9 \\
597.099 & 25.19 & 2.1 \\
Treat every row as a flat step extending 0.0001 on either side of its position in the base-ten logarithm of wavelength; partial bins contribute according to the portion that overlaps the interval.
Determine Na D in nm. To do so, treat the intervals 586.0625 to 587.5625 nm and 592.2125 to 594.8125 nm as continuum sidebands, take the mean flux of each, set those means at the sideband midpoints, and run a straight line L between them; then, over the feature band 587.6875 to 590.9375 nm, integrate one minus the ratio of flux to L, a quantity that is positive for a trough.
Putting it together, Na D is 0.105 nm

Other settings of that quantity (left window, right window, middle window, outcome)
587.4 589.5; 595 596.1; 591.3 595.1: 0.06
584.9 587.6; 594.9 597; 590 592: 0.01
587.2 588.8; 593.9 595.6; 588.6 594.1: 0.20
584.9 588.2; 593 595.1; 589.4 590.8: -0.05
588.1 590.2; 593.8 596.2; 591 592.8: -0.04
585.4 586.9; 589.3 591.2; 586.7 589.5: 0.17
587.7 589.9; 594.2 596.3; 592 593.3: 0.00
